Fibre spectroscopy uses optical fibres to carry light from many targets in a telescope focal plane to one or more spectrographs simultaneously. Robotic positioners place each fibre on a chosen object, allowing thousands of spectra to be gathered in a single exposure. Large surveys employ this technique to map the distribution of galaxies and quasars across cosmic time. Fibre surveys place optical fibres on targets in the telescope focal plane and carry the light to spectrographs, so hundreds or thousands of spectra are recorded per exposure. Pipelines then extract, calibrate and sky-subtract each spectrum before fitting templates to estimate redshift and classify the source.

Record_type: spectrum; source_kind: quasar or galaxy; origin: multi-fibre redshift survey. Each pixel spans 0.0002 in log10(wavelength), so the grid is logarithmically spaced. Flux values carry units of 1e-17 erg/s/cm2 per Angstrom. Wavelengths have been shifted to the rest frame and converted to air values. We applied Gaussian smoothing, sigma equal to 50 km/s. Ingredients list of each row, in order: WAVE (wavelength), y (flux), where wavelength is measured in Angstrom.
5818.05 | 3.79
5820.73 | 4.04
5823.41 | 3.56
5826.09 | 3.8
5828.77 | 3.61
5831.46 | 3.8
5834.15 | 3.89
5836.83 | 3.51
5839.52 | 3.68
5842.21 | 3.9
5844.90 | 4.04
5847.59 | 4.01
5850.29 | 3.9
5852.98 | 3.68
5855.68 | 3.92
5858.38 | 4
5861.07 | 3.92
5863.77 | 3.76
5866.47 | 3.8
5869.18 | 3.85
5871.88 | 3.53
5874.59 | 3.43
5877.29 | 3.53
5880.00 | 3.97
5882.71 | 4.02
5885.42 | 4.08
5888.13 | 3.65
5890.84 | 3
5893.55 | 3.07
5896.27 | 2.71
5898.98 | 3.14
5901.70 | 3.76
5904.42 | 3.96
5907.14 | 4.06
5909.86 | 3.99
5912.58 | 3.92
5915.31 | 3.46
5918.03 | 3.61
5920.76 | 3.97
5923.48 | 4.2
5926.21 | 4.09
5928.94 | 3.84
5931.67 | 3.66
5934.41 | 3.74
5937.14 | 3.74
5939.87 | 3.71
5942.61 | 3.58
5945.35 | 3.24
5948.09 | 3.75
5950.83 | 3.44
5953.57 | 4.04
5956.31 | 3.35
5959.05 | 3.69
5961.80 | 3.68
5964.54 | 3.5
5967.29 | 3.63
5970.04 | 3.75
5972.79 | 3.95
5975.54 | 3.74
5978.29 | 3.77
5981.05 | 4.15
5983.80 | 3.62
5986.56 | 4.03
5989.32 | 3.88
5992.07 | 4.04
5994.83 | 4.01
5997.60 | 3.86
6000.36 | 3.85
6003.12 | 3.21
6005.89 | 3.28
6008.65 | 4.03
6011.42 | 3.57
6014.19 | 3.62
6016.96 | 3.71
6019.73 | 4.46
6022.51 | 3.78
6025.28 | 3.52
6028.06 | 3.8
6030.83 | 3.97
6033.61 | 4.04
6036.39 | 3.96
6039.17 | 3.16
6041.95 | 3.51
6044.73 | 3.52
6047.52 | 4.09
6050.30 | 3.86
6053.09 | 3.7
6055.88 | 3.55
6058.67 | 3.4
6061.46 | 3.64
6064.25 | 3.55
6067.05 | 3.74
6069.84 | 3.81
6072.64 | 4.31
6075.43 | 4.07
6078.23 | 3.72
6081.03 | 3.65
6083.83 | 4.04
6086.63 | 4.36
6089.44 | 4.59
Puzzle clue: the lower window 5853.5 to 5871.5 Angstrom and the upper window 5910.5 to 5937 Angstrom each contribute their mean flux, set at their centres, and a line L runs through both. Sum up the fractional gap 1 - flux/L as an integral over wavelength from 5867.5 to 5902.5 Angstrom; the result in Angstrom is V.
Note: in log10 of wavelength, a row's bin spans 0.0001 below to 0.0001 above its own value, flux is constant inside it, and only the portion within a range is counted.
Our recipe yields 3.0 Angstrom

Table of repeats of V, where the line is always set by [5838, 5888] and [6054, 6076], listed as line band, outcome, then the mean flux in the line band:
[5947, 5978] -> 0.8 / 3.69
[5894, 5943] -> 1.1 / 3.72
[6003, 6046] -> 0.6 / 3.71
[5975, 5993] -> -0.5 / 3.89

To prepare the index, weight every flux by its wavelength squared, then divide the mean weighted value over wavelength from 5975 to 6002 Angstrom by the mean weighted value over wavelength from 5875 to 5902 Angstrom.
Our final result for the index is 1.2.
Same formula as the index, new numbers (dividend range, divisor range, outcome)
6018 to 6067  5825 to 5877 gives 1.05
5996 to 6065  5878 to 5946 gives 1.05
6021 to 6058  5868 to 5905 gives 1.11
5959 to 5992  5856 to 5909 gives 1.07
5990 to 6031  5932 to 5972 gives 1.06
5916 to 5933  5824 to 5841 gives 1.08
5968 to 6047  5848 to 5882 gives 1.05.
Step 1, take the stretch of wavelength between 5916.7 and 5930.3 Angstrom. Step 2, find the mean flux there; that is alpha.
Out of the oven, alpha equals 3.94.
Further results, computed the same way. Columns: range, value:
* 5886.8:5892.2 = 3.33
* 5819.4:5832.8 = 3.76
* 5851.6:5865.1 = 3.86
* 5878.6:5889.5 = 3.93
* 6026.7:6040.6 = 3.79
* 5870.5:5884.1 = 3.7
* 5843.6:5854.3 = 3.91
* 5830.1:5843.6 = 3.76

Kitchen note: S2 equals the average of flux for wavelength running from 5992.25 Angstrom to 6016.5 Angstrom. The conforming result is 3.7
